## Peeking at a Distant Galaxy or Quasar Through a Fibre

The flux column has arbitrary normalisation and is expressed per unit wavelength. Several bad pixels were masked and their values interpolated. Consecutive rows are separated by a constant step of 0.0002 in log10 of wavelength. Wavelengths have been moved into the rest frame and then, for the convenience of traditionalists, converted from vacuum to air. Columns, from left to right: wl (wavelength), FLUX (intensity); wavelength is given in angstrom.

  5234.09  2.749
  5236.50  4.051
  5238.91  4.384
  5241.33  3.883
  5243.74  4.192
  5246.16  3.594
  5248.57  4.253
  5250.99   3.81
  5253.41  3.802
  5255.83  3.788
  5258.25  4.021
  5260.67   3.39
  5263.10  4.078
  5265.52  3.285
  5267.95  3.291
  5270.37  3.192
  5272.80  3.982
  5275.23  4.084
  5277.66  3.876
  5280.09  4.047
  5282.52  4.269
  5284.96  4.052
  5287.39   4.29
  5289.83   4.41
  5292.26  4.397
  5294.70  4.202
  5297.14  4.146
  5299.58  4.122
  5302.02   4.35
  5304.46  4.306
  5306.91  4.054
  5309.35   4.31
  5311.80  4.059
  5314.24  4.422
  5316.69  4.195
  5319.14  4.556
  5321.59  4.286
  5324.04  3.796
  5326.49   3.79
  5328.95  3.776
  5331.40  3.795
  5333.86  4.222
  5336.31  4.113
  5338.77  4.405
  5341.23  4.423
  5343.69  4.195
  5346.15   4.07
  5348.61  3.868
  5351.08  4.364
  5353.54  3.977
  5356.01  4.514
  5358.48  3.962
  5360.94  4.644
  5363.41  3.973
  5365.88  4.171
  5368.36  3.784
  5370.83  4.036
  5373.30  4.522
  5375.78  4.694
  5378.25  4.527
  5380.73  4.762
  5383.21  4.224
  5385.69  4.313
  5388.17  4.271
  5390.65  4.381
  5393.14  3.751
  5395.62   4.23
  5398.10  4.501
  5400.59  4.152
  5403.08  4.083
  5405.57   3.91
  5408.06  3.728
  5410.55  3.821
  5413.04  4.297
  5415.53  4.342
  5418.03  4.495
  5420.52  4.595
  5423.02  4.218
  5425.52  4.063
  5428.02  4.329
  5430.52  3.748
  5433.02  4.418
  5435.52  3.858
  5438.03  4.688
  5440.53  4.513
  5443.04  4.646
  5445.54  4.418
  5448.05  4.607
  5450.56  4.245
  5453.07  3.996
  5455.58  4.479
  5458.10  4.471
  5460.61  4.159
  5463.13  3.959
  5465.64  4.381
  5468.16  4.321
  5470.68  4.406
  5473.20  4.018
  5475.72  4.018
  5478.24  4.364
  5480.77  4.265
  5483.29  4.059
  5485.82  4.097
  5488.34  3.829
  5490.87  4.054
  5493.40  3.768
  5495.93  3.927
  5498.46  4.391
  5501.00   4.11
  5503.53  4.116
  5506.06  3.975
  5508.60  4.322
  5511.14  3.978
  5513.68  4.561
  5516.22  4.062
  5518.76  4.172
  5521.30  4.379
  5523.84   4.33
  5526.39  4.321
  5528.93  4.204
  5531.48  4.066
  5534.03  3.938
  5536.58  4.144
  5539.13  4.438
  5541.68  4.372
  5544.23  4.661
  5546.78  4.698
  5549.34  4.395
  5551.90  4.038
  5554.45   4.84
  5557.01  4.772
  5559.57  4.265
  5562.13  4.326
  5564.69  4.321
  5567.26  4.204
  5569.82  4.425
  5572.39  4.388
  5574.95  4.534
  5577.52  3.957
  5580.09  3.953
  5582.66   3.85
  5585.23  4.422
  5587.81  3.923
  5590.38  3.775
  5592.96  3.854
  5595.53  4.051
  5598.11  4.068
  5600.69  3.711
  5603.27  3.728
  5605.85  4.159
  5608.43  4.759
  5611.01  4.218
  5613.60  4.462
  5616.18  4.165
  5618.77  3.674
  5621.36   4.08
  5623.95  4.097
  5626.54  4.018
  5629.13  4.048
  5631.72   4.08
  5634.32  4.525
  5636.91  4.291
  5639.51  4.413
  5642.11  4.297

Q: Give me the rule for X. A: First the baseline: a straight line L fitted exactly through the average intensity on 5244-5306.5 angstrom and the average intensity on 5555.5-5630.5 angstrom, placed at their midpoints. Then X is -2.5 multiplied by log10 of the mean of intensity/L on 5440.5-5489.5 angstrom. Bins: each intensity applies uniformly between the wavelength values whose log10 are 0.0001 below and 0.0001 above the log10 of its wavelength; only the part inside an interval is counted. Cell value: -0.05 mag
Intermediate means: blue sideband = 3.97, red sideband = 4.15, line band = 4.26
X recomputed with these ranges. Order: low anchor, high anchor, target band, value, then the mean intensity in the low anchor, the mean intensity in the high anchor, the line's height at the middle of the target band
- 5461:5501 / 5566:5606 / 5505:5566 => -0.06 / 4.12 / 4.06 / 4.09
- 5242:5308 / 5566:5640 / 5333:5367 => -0.05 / 3.97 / 4.13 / 4.01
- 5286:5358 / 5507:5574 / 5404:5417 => 0.06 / 4.18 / 4.33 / 4.24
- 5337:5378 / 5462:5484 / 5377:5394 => -0.03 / 4.23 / 4.2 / 4.22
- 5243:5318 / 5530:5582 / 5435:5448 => -0.07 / 4.01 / 4.33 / 4.2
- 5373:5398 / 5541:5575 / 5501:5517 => 0.06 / 4.37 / 4.44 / 4.42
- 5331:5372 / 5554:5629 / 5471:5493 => 0.02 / 4.16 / 4.16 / 4.16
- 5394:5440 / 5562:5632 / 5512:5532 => -0.03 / 4.2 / 4.11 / 4.15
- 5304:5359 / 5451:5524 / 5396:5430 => -0.01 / 4.15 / 4.17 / 4.16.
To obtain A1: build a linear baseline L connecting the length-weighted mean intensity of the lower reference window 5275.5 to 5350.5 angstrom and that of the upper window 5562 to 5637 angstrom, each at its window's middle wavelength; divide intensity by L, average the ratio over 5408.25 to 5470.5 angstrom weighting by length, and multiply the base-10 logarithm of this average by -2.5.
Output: -0.036 mag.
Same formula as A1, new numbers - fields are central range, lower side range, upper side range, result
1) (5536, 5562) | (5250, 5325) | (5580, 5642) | -0.10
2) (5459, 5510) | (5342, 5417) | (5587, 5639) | 0.01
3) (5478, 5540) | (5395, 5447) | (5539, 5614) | 0.02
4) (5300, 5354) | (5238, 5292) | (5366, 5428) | -0.02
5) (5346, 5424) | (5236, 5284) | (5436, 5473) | -0.01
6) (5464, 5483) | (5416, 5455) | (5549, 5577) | 0.03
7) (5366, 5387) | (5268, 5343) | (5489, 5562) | -0.05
